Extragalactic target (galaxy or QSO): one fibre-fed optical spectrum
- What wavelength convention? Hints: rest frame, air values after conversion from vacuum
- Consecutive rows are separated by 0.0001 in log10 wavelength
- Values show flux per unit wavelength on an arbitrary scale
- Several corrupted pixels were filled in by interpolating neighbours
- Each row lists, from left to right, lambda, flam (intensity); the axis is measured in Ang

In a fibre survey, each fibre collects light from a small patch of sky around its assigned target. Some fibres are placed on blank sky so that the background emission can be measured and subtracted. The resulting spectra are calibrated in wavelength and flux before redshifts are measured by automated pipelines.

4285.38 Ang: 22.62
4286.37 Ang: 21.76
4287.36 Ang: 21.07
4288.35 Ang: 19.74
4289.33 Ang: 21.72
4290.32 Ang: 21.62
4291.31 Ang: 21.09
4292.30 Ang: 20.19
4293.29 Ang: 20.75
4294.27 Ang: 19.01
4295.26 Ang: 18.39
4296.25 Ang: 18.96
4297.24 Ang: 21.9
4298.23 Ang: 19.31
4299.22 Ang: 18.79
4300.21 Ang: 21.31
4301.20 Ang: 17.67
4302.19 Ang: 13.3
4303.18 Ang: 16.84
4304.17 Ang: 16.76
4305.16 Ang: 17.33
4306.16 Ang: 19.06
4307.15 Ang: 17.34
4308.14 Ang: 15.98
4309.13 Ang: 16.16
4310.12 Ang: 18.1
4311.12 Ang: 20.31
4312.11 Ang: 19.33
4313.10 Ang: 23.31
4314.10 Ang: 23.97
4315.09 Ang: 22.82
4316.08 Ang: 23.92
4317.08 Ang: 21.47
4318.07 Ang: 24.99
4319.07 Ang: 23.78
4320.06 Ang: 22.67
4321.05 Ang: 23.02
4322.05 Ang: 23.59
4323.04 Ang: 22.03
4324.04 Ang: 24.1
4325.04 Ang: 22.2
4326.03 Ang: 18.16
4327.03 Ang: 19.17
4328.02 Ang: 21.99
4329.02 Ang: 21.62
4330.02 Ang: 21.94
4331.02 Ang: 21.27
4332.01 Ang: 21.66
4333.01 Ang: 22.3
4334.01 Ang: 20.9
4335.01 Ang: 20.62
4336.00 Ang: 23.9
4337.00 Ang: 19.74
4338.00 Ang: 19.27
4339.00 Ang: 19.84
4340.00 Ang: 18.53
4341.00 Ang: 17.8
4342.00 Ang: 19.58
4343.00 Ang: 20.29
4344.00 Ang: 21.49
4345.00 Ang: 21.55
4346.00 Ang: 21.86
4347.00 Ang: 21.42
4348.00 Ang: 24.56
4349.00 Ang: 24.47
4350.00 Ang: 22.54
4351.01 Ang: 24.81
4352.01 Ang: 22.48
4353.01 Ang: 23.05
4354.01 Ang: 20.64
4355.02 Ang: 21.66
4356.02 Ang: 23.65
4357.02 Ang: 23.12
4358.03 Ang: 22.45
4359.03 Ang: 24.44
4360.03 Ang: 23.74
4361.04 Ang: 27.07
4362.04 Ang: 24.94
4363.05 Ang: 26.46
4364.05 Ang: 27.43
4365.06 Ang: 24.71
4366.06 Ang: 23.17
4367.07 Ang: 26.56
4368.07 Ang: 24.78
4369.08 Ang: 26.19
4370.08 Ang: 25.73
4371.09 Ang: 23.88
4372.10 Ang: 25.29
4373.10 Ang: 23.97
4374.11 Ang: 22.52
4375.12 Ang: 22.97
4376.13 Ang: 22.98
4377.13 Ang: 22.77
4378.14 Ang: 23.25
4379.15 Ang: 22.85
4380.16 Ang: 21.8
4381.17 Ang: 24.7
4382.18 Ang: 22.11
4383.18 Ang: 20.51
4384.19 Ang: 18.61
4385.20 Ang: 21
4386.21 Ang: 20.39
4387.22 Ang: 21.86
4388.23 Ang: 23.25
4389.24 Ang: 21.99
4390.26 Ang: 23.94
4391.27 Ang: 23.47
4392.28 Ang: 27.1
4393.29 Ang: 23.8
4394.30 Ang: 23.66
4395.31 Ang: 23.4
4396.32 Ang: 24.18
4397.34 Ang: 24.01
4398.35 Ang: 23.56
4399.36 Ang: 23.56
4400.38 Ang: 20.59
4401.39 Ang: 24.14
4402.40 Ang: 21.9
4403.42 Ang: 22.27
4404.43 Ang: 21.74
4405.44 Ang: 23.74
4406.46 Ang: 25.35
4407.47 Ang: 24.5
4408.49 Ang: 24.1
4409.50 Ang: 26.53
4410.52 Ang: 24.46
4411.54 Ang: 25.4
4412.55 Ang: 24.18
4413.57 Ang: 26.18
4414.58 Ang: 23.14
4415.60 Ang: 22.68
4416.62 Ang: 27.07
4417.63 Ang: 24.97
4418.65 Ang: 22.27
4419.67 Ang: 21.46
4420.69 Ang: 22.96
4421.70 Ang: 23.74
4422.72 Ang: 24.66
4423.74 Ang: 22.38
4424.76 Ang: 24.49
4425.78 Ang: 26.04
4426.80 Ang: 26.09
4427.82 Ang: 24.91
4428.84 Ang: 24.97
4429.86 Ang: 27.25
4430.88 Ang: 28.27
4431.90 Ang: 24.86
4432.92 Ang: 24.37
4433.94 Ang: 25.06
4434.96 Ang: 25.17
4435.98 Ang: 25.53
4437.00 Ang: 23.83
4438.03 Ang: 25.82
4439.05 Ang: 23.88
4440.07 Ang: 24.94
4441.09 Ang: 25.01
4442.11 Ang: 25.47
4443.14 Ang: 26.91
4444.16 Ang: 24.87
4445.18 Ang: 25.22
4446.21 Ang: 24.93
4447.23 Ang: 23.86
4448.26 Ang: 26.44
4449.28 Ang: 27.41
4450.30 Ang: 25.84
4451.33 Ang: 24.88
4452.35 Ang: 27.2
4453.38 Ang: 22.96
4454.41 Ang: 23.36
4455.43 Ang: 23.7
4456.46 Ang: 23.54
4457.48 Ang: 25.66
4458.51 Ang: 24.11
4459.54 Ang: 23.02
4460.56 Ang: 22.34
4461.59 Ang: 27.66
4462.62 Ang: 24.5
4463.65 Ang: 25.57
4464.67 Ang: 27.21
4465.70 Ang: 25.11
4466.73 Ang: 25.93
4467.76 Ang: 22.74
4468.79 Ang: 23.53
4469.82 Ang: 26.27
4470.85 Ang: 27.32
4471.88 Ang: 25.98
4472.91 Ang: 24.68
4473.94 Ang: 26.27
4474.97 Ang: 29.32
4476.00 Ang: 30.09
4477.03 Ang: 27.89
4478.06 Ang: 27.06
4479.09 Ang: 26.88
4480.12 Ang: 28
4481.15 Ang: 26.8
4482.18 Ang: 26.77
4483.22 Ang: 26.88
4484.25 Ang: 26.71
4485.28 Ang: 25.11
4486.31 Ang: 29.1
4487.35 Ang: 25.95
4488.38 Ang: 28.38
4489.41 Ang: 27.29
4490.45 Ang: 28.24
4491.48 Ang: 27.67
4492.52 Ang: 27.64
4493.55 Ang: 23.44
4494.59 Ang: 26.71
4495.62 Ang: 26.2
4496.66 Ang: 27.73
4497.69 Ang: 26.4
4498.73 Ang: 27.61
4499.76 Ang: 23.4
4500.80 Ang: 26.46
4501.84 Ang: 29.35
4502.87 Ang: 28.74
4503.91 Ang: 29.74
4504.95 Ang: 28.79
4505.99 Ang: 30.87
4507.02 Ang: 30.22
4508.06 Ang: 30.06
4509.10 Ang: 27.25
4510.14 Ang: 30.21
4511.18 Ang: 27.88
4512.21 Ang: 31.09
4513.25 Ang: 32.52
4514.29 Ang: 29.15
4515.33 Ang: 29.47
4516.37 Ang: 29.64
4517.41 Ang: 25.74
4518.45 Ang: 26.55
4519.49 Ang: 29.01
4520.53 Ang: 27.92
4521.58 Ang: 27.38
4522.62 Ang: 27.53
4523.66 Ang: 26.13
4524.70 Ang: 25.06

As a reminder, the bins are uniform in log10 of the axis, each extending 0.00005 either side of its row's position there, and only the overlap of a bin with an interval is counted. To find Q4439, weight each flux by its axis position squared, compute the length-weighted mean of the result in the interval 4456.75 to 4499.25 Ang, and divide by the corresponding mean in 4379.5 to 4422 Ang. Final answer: 1.2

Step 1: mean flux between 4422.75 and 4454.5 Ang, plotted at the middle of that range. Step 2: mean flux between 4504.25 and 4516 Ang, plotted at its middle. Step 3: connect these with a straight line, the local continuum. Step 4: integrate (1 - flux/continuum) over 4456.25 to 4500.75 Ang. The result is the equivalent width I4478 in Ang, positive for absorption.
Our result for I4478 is 2.4 Ang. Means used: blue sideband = 25.2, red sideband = 29.8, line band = 26.3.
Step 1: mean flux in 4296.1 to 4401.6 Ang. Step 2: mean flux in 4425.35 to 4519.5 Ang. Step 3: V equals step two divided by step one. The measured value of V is 1.2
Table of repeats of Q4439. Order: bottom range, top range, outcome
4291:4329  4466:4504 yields 1.43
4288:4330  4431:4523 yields 1.41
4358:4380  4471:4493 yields 1.17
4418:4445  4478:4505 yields 1.12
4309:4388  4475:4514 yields 1.33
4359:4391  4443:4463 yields 1.09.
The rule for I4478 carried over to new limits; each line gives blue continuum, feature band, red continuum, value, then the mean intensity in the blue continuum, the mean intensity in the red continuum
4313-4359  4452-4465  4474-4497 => 0.8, 22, 27.2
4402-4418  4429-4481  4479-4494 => 0.7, 24.3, 27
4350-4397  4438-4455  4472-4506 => 0.4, 23.5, 27.3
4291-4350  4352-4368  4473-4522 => -1.4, 20.6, 27.9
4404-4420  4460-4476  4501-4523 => 0.7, 24.3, 29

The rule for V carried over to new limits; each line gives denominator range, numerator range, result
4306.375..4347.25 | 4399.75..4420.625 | 1.13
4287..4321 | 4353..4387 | 1.17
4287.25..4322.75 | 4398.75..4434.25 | 1.20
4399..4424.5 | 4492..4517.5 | 1.19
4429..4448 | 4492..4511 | 1.10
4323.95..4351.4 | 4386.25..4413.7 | 1.11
